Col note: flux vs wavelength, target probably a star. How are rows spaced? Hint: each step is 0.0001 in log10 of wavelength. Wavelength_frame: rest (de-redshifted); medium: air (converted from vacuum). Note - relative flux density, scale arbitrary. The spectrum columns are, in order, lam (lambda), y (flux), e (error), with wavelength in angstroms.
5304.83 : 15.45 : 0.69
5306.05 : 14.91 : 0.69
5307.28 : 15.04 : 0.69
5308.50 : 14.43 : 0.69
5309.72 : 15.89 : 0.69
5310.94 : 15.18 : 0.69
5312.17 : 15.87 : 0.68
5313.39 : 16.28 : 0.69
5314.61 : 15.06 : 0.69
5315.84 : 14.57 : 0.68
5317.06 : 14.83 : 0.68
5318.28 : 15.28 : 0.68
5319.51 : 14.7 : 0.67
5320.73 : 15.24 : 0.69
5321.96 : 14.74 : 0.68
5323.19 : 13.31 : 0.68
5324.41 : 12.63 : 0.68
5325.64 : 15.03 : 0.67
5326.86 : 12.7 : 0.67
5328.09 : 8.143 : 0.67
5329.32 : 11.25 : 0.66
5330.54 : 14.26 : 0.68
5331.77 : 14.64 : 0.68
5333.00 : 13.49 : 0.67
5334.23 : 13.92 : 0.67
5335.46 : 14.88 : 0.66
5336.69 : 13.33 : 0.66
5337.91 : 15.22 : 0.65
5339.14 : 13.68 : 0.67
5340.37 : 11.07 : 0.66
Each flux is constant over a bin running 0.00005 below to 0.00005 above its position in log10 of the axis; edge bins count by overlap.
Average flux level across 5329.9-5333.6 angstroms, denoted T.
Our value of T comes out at 14.1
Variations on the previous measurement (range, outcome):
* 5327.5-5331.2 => 11.3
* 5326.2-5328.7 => 10.5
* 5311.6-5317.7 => 15.3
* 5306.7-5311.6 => 15.1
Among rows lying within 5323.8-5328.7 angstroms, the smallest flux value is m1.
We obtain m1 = 8.143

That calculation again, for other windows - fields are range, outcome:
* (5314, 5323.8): 13.31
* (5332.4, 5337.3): 13.33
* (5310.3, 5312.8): 15.18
